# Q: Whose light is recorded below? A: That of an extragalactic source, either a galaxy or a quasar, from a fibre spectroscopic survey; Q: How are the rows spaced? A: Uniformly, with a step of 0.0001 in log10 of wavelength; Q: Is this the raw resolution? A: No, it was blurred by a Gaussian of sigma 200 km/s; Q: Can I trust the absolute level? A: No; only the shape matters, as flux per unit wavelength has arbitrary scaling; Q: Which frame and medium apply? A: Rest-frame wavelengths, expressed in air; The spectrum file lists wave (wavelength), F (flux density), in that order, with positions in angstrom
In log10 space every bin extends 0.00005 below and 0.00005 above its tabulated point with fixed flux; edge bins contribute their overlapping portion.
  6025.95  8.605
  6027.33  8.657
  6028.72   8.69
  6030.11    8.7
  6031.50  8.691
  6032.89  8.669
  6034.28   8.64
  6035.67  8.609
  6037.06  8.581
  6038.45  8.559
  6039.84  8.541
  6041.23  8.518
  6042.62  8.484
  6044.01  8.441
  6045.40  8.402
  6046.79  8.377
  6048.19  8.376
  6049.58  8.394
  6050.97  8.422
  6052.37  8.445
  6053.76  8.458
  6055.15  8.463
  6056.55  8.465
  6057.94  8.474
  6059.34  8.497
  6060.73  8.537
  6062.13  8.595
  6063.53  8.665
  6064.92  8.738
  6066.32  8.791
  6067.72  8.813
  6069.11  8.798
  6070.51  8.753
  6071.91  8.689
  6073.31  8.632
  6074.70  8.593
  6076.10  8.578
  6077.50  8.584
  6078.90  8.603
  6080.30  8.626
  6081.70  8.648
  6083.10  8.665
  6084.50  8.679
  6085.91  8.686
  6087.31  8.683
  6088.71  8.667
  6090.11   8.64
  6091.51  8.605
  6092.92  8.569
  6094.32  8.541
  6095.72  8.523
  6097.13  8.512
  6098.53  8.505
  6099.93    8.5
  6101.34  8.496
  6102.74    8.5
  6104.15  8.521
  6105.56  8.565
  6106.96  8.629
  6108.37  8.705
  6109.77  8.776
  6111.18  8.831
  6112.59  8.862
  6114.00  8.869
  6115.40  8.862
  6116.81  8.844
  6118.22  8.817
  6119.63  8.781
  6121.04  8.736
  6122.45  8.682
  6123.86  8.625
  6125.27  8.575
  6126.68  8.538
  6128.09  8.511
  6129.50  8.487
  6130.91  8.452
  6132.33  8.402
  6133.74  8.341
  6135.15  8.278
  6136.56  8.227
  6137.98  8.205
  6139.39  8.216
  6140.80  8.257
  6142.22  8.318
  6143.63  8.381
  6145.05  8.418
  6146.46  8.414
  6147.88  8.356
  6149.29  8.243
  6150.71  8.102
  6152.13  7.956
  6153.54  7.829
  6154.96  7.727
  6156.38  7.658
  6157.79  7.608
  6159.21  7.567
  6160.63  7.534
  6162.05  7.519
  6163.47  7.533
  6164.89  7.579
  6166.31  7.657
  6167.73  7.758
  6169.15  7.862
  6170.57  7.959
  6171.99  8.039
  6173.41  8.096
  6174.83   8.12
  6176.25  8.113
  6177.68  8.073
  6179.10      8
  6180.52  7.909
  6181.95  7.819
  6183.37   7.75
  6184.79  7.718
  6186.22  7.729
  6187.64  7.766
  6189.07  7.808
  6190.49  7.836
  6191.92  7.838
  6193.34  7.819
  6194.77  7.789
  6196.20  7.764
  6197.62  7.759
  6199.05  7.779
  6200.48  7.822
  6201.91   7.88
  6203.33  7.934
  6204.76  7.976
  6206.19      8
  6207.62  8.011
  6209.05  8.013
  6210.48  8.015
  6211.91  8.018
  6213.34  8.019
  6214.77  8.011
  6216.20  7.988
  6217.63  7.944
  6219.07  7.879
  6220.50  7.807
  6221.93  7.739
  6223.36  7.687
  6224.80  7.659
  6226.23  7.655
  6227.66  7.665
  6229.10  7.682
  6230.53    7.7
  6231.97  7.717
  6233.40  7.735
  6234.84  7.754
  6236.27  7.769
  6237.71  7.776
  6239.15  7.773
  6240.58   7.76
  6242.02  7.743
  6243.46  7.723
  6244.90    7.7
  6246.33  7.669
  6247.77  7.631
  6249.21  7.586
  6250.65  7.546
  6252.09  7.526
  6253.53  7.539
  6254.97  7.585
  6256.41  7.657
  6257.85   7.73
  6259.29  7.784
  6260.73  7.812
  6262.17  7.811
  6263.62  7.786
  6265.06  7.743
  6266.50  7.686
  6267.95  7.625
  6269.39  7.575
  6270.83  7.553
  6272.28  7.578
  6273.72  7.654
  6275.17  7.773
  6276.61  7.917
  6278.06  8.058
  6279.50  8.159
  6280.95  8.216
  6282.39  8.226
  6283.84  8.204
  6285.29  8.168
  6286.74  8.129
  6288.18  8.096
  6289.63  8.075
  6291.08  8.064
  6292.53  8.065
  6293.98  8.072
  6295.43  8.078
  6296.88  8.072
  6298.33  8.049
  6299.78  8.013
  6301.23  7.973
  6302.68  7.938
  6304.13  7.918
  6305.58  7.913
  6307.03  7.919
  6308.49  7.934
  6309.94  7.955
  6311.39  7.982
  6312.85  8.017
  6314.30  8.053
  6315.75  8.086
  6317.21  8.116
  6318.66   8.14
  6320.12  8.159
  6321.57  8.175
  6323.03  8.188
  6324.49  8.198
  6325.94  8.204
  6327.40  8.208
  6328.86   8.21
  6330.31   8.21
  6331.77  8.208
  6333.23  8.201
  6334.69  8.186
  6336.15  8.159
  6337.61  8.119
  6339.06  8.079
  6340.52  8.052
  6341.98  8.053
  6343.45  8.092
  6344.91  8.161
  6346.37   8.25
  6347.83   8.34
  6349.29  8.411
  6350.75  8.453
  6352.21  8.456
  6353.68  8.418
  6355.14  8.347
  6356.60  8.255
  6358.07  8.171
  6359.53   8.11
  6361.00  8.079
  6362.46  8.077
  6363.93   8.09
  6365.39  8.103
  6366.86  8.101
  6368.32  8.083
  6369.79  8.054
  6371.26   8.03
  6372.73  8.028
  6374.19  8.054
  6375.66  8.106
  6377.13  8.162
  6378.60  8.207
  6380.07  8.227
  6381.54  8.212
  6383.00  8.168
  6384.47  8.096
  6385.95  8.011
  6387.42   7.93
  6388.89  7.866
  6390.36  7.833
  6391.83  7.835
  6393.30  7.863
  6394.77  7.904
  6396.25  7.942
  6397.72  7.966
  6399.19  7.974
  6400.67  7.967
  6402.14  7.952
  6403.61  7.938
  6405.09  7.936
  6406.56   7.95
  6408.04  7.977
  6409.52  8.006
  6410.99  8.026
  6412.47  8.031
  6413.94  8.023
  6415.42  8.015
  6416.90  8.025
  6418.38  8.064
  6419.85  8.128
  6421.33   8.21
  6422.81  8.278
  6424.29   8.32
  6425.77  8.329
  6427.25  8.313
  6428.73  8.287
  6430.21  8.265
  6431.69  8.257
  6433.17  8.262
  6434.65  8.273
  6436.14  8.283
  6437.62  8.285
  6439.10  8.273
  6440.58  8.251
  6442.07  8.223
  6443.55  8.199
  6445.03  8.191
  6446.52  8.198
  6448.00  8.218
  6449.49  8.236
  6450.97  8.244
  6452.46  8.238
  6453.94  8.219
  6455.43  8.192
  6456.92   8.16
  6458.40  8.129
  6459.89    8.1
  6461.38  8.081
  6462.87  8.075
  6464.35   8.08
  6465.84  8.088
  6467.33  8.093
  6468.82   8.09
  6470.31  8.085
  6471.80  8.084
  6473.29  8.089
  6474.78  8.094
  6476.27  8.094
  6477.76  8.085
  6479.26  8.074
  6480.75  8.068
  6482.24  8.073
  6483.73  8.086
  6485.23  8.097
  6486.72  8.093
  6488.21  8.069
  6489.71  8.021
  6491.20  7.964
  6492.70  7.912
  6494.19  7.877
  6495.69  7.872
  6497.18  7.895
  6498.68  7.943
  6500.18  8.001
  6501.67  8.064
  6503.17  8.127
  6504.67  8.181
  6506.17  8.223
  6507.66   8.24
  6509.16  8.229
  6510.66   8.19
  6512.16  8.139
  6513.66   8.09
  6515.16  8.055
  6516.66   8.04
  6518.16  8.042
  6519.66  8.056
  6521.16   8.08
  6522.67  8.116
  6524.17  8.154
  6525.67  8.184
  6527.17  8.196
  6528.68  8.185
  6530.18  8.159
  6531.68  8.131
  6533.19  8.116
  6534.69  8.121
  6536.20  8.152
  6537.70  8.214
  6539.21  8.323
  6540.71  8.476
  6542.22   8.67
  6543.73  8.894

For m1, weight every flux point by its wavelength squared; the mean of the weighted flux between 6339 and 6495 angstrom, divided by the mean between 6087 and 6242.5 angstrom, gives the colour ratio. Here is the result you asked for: 1.08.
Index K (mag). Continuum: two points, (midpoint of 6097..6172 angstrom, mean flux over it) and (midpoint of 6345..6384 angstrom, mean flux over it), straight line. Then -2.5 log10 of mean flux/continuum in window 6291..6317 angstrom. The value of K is 0.029 mag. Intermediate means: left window 8.3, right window 8.19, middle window 8.01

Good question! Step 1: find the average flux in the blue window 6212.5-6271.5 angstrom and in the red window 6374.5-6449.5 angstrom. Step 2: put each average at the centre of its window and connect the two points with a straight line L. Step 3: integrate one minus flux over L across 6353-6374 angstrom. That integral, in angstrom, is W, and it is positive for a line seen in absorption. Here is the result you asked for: -0.4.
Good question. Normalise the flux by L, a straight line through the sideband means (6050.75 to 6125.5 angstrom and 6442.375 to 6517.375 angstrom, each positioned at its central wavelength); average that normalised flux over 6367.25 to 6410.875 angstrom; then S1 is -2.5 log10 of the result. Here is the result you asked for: 0.03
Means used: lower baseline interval 8.64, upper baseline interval 8.1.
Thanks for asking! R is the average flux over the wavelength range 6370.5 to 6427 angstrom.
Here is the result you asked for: 8.04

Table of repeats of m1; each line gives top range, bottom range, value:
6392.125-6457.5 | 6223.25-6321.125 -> 1.09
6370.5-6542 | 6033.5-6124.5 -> 1.06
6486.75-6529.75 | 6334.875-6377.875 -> 1.04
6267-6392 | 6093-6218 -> 1.05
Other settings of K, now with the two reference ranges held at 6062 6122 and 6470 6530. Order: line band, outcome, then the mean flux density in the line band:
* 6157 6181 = 0.10 mag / 7.82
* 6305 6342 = 0.03 mag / 8.11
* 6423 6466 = -0.01 mag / 8.22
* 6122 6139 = 0.02 mag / 8.44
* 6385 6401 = 0.04 mag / 7.91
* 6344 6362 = 0.00 mag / 8.29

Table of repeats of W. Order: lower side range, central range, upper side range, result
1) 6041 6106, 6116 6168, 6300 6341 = 1.48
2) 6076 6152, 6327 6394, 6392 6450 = 0.54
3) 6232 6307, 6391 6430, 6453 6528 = -0.26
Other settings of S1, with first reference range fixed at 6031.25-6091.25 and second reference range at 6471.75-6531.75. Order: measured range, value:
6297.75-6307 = 0.05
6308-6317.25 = 0.04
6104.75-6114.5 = -0.03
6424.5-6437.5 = -0.02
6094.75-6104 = 0.00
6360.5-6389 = 0.02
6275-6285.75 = 0.03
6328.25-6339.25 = 0.01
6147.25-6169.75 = 0.09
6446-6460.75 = -0.01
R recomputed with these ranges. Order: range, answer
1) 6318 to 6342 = 8.17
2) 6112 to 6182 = 8.2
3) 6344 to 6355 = 8.36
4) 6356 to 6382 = 8.11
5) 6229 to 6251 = 7.71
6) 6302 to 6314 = 7.95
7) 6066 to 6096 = 8.65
